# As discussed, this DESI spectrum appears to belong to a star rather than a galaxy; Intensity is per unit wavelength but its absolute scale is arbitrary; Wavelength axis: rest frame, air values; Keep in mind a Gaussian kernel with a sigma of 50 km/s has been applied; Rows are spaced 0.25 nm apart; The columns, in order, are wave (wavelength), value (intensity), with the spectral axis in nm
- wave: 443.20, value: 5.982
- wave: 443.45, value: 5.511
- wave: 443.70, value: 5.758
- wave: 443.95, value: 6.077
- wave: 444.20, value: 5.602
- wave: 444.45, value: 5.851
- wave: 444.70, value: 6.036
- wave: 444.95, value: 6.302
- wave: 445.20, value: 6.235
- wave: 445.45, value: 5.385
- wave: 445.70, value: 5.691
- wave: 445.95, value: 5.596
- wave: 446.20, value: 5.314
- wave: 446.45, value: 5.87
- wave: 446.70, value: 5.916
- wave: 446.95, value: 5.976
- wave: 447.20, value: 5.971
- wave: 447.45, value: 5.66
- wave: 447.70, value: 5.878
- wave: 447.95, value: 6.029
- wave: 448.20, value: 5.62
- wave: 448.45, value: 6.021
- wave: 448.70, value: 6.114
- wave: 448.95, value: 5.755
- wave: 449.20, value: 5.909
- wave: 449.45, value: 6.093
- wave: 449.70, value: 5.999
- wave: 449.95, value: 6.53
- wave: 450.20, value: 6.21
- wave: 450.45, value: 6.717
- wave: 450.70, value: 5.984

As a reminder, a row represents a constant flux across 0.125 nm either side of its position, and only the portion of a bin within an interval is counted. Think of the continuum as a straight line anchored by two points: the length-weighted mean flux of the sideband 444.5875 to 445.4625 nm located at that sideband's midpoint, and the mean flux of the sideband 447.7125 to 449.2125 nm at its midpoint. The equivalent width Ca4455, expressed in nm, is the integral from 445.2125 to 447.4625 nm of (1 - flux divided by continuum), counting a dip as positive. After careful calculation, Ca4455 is 0.10 nm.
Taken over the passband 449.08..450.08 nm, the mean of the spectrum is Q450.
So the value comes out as 6.13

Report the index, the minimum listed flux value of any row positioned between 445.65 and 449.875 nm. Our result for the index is 5.314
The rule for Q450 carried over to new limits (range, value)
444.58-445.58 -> 5.99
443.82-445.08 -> 5.97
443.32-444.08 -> 5.78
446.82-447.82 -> 5.87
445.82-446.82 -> 5.67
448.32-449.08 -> 5.96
